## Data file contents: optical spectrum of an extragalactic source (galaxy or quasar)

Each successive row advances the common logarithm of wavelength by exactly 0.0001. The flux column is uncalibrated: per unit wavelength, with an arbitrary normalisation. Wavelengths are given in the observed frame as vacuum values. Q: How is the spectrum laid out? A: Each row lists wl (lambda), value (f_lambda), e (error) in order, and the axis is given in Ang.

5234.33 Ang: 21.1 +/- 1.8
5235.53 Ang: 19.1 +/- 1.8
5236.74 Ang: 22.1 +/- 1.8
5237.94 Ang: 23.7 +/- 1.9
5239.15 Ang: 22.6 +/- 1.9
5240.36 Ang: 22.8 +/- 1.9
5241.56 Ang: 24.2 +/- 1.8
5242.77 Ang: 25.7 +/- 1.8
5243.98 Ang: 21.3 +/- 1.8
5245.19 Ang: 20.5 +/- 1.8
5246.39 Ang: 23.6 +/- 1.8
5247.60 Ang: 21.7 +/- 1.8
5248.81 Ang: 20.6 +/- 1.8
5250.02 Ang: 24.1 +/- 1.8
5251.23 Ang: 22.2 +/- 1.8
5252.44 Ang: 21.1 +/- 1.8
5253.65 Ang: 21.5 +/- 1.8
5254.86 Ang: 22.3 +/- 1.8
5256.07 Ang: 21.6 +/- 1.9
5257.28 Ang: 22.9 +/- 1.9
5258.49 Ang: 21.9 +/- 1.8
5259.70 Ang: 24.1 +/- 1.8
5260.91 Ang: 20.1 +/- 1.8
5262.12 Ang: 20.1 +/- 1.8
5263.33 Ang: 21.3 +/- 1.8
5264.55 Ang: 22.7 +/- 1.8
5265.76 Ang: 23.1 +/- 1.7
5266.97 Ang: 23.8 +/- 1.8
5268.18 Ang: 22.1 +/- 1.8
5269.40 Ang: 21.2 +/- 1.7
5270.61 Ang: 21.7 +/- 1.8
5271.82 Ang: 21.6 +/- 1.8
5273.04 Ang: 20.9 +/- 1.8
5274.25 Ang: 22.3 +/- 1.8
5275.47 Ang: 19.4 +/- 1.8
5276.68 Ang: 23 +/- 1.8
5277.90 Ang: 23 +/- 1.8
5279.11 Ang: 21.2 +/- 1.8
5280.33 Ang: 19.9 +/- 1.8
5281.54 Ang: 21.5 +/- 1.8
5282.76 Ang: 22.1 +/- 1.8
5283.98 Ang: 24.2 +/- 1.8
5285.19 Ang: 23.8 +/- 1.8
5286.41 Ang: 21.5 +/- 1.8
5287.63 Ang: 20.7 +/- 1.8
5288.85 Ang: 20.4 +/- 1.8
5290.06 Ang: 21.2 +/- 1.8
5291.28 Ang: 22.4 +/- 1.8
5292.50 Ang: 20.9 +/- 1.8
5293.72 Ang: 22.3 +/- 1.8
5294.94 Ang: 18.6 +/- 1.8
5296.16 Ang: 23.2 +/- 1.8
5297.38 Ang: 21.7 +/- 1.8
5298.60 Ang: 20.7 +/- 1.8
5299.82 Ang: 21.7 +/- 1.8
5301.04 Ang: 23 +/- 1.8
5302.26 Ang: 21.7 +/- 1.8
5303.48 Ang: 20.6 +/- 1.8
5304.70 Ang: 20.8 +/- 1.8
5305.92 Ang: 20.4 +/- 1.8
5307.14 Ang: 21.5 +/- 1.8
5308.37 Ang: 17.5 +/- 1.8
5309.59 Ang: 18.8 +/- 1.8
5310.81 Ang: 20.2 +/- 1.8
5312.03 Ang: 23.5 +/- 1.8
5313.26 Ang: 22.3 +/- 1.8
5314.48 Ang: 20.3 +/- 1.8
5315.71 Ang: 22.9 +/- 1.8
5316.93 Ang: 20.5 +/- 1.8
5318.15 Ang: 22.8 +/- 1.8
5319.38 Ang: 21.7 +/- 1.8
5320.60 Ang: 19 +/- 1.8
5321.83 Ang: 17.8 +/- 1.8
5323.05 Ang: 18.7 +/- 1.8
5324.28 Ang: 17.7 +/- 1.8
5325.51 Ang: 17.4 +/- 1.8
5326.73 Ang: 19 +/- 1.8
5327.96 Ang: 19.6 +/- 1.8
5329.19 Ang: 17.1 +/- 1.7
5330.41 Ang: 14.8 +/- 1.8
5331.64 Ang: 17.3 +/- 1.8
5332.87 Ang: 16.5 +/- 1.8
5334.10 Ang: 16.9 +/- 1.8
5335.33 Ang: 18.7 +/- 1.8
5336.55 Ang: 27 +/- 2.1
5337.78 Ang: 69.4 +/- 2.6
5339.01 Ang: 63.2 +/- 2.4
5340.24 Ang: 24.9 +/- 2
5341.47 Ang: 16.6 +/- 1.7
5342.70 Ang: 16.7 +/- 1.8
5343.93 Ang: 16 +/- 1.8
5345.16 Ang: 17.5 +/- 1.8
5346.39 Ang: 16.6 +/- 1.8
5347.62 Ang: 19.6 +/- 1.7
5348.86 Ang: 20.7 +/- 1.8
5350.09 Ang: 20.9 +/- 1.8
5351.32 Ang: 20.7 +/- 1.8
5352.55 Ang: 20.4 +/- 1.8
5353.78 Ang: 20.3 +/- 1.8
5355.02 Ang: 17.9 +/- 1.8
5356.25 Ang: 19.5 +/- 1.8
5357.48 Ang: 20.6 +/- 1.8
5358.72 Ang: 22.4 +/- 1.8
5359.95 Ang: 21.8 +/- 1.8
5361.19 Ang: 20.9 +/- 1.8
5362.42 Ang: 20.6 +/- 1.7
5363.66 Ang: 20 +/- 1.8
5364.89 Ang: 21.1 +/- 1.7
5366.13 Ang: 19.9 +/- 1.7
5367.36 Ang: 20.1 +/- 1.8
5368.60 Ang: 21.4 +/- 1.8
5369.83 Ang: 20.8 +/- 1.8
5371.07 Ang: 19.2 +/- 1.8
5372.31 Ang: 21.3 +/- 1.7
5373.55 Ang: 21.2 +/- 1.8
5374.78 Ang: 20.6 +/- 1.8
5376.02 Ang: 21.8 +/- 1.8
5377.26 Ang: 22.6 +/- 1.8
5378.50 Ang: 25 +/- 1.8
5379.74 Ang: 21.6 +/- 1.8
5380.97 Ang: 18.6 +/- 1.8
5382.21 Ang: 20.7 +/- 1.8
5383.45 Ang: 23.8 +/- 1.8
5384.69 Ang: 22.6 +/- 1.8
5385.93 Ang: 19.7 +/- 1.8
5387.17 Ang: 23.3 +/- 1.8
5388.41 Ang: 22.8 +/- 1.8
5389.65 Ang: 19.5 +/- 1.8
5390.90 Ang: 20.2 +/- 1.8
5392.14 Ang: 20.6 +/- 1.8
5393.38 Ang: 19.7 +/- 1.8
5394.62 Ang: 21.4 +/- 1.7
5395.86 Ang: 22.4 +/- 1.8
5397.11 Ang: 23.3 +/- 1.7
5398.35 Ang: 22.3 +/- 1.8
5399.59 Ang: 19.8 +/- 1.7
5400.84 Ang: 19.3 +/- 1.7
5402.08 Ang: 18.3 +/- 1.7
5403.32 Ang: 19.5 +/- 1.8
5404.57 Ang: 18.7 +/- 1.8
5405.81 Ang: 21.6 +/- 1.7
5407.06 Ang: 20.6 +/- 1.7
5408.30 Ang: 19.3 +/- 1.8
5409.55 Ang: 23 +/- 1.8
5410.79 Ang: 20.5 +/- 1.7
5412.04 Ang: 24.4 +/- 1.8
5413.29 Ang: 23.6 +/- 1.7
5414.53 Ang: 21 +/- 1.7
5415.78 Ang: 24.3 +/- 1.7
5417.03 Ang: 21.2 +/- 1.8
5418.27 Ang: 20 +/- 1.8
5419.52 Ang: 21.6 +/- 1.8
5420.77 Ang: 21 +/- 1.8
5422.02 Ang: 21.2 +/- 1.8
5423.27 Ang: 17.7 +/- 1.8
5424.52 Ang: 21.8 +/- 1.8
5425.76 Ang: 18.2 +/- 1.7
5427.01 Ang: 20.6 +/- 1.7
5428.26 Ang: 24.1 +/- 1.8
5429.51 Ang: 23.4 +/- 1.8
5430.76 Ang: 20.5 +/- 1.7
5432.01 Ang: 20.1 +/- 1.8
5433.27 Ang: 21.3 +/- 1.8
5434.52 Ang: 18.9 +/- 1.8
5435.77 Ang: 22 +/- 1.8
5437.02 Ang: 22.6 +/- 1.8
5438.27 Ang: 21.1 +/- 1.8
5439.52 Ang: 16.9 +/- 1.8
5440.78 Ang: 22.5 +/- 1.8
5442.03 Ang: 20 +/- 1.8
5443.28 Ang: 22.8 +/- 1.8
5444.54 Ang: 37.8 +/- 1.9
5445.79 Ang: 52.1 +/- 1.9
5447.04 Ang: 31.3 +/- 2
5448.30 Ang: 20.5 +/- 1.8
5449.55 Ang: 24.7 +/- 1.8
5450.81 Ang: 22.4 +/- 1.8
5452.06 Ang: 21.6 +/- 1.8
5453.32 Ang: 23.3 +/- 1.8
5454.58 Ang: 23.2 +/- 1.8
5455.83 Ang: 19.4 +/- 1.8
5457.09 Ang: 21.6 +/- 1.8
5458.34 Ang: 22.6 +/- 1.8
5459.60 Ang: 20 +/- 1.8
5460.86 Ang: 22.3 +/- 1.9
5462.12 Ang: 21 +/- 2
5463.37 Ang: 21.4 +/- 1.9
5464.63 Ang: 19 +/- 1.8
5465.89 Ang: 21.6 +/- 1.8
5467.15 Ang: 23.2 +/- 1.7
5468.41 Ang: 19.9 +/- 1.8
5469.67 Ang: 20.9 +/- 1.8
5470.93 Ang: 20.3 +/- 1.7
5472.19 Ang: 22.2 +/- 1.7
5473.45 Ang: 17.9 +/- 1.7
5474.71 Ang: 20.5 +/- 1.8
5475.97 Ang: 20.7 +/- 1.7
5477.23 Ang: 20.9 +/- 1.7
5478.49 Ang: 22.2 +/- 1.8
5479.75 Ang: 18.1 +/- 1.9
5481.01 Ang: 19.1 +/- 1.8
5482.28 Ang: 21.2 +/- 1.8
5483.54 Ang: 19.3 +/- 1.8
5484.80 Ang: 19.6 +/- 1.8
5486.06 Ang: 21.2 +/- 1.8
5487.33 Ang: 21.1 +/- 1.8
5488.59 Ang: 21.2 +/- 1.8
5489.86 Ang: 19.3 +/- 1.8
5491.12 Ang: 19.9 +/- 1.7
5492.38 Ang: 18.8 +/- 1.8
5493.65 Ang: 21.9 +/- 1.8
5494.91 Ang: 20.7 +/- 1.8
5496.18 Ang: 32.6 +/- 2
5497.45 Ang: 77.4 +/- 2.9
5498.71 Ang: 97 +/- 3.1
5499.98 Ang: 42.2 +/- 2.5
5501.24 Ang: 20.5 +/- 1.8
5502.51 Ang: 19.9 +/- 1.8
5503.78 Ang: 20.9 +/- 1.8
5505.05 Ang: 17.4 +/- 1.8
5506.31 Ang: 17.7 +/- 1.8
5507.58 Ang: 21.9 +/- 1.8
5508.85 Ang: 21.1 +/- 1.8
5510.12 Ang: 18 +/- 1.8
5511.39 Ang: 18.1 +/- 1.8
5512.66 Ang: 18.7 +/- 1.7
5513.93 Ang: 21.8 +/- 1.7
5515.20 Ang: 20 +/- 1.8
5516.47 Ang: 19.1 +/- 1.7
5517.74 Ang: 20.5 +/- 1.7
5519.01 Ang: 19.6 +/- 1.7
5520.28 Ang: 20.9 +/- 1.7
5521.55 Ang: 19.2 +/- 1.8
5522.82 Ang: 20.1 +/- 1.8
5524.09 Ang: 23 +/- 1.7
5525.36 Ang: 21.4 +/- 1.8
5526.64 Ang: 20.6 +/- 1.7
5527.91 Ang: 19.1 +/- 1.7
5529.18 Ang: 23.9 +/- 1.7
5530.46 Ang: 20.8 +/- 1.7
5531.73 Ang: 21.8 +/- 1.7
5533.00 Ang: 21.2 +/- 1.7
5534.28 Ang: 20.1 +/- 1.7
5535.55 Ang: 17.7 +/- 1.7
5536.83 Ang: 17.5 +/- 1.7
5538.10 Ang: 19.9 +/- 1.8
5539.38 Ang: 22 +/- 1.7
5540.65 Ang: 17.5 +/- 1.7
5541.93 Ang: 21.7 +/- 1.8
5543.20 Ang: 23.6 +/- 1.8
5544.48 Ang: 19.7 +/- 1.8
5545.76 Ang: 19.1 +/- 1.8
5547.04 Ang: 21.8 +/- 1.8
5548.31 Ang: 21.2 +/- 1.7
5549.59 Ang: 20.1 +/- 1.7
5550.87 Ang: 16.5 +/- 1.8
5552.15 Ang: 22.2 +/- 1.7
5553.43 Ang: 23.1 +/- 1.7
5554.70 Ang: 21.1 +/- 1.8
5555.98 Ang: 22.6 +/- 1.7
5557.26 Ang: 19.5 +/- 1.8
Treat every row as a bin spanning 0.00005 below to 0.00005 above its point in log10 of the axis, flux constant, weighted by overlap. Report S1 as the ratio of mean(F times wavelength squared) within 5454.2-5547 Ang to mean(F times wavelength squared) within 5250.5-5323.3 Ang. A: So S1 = 1.15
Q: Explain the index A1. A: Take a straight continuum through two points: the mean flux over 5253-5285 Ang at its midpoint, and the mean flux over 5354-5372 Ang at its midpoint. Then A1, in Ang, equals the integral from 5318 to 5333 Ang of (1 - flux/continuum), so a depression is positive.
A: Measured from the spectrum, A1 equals 1.9 Ang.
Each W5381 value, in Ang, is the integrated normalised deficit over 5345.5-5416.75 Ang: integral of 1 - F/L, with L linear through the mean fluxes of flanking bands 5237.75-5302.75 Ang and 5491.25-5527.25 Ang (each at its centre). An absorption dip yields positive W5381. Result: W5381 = 8.7 Ang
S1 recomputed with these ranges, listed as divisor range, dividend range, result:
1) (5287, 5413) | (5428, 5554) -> 1.13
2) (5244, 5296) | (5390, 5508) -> 1.14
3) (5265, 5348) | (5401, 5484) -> 1.05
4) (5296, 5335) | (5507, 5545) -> 1.11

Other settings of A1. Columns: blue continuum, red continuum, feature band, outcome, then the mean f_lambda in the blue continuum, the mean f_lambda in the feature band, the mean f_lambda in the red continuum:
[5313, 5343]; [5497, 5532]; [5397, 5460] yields 5.55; 23.2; 22.4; 25.6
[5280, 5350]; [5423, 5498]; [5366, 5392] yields 1.22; 21.8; 21.3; 23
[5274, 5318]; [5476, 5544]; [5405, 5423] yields 0.74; 21.4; 21.6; 23.4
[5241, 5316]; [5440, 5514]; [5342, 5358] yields 2.62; 21.7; 19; 24.5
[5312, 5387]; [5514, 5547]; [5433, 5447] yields -3.06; 21.6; 25.6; 20.4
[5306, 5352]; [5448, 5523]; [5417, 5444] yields 2.27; 21.9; 20.9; 23.4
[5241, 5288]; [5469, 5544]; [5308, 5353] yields 0.79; 22.1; 22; 23.1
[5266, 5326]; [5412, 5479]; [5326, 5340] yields -3.67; 21.2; 27.1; 22.3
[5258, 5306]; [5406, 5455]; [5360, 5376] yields 1.22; 21.7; 20.7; 22.9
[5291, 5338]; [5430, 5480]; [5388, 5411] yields 1.37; 21.1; 20.7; 22.6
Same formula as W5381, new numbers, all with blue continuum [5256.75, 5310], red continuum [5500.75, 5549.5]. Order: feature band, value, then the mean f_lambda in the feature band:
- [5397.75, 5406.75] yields 0.4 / 19.9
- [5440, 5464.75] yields -4.7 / 24.5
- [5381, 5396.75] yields -0.3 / 21.3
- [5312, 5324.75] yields 0.5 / 20.5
